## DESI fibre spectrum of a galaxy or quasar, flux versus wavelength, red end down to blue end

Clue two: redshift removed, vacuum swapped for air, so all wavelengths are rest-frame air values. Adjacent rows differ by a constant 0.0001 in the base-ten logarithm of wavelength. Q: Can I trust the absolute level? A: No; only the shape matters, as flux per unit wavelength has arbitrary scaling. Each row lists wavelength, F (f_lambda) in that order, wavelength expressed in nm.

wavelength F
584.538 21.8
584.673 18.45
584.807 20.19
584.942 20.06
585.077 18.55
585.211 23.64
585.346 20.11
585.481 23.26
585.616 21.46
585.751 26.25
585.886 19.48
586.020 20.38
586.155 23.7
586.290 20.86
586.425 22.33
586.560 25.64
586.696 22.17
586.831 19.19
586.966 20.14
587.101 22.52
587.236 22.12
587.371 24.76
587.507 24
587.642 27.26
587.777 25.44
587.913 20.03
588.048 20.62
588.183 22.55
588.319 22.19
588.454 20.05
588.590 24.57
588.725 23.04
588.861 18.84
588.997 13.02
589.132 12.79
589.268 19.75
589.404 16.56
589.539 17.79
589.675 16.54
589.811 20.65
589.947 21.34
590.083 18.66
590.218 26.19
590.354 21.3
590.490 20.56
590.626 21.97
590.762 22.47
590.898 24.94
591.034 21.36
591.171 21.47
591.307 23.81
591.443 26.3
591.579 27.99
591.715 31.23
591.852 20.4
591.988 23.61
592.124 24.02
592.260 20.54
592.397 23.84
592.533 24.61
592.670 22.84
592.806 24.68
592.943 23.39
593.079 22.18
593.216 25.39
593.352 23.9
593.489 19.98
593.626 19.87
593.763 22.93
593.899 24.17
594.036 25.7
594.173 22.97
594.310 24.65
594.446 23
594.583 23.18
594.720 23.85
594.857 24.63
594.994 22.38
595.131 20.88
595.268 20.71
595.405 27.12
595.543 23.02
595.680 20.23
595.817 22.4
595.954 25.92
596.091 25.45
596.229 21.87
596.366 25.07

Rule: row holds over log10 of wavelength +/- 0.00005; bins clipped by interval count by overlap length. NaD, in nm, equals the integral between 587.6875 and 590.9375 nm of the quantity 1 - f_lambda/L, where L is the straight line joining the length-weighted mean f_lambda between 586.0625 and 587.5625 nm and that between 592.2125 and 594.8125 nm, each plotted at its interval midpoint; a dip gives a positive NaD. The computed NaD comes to 0.321 nm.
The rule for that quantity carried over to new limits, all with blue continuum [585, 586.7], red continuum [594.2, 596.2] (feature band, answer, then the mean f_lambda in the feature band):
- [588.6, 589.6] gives 0.210 nm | 17.8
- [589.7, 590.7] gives 0.061 nm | 21.3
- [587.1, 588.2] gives -0.048 nm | 23.3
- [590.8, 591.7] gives -0.072 nm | 24.7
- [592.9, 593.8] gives 0.024 nm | 22.5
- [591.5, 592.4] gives -0.066 nm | 24.6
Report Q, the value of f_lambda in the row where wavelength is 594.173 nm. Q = 22.97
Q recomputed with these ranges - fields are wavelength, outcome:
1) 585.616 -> 21.46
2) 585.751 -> 26.25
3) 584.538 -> 21.8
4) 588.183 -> 22.55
